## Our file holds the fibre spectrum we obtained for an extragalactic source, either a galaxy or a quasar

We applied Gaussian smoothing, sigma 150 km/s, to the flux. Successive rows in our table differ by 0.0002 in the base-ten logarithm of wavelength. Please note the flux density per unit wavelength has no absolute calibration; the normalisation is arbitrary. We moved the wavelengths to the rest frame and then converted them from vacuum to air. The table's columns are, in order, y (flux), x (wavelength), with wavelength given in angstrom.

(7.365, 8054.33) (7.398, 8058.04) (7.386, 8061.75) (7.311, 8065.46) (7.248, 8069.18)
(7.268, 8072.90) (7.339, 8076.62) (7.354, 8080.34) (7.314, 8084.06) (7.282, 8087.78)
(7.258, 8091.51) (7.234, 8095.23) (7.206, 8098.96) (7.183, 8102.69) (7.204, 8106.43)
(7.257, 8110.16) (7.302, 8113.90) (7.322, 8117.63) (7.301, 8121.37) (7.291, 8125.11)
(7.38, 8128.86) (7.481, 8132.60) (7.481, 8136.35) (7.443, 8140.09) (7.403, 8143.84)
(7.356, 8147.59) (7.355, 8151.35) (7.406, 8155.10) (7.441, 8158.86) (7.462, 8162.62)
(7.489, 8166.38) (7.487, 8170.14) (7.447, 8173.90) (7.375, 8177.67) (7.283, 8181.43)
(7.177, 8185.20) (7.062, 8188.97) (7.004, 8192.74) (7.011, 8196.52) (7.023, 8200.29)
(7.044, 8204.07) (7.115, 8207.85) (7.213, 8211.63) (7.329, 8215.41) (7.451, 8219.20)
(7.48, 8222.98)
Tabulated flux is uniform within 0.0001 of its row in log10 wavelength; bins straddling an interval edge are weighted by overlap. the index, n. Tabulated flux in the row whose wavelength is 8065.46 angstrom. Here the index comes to 7.311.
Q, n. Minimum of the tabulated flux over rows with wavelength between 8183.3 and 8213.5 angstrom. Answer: 7.004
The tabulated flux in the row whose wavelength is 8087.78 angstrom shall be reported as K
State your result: 7.282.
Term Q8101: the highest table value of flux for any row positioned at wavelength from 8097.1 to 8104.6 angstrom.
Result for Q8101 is 7.206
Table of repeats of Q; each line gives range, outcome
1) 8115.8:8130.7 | 7.291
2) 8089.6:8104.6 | 7.183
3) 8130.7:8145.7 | 7.403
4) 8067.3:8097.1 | 7.234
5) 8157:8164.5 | 7.441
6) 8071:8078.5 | 7.268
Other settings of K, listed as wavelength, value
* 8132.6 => 7.481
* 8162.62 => 7.462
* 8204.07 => 7.044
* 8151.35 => 7.355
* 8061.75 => 7.386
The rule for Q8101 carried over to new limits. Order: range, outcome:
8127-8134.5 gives 7.481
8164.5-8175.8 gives 7.489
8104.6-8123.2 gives 7.322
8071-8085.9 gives 7.354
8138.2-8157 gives 7.443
